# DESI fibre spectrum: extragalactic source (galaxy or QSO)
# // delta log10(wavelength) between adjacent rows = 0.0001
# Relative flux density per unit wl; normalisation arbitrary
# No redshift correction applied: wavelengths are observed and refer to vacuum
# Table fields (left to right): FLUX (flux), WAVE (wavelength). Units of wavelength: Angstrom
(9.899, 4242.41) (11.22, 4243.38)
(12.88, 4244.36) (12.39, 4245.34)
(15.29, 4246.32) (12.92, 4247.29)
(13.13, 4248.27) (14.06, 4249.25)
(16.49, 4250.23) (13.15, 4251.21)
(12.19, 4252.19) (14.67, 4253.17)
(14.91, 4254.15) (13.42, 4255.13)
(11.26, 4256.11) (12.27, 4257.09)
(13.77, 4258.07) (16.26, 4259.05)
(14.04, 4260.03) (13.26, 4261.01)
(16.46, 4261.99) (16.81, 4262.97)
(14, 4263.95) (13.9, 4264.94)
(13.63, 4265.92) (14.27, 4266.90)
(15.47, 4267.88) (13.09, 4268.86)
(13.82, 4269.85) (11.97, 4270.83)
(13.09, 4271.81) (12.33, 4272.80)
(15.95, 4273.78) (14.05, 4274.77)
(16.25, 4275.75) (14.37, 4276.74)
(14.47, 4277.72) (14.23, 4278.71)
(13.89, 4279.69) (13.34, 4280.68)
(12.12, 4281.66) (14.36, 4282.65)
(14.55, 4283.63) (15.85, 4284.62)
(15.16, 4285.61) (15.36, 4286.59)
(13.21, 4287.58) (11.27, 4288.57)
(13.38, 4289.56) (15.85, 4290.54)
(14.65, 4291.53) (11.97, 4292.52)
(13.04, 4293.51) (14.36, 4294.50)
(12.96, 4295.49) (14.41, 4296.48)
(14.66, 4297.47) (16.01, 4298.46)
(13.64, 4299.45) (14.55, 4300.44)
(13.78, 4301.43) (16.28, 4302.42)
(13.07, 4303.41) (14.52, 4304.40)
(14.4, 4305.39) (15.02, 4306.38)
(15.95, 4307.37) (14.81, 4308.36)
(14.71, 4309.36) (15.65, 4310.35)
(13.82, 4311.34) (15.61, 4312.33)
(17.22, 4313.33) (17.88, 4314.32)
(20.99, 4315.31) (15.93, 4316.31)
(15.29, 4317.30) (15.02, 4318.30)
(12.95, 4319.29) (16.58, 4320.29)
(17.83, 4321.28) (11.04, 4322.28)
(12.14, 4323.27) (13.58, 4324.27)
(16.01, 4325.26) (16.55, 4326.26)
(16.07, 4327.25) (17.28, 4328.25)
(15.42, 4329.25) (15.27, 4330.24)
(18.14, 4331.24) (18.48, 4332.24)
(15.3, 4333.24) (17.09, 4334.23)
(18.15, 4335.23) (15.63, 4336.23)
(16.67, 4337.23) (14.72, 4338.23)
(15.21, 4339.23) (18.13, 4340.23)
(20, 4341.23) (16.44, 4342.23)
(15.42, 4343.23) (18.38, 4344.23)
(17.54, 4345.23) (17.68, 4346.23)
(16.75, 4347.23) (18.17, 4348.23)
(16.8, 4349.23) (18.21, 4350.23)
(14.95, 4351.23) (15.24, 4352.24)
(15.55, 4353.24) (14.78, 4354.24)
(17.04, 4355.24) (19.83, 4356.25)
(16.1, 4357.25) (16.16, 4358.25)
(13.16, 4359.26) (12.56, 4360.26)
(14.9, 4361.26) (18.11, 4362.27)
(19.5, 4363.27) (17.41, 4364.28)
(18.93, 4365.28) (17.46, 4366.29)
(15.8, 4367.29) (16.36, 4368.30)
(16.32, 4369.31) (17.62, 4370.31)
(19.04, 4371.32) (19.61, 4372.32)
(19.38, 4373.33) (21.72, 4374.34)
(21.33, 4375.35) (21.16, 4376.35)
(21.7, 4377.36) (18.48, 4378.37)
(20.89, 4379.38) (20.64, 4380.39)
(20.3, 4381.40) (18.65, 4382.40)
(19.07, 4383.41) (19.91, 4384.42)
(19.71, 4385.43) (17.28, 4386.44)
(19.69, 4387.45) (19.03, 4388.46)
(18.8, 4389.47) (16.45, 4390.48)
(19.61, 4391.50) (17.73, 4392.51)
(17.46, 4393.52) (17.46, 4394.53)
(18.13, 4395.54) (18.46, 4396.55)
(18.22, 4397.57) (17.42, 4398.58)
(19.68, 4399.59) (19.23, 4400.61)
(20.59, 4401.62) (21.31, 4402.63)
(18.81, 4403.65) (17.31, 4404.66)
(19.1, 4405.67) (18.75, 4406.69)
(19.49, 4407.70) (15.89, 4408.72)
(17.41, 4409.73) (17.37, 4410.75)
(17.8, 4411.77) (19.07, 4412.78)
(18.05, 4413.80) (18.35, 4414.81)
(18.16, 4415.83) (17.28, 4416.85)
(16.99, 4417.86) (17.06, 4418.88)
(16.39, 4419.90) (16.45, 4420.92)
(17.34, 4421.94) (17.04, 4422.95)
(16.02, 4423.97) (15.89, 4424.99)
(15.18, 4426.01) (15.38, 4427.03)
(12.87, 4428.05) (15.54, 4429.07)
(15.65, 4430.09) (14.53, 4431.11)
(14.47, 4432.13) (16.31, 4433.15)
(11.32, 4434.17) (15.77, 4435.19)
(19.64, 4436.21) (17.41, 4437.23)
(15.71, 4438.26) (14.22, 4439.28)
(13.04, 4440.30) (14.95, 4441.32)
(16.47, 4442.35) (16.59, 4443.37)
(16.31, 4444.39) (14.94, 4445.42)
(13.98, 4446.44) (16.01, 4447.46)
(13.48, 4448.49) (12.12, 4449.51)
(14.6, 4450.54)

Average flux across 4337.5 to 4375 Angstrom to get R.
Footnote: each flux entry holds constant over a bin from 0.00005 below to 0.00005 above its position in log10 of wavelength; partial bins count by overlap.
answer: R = 17.1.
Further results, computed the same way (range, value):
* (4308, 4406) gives 17.4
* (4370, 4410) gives 19.1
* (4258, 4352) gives 15.2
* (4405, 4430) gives 17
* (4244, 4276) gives 14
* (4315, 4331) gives 15.5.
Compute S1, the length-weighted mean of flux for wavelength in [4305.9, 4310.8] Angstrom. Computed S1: 15.2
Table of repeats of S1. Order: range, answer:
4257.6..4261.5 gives 14.3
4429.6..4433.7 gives 15.2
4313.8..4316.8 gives 18.3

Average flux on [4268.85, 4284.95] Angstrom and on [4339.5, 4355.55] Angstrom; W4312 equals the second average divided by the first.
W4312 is 1.21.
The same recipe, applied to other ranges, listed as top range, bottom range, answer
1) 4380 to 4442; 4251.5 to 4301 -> 1.24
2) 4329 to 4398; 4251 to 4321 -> 1.22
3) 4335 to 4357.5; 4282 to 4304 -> 1.19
